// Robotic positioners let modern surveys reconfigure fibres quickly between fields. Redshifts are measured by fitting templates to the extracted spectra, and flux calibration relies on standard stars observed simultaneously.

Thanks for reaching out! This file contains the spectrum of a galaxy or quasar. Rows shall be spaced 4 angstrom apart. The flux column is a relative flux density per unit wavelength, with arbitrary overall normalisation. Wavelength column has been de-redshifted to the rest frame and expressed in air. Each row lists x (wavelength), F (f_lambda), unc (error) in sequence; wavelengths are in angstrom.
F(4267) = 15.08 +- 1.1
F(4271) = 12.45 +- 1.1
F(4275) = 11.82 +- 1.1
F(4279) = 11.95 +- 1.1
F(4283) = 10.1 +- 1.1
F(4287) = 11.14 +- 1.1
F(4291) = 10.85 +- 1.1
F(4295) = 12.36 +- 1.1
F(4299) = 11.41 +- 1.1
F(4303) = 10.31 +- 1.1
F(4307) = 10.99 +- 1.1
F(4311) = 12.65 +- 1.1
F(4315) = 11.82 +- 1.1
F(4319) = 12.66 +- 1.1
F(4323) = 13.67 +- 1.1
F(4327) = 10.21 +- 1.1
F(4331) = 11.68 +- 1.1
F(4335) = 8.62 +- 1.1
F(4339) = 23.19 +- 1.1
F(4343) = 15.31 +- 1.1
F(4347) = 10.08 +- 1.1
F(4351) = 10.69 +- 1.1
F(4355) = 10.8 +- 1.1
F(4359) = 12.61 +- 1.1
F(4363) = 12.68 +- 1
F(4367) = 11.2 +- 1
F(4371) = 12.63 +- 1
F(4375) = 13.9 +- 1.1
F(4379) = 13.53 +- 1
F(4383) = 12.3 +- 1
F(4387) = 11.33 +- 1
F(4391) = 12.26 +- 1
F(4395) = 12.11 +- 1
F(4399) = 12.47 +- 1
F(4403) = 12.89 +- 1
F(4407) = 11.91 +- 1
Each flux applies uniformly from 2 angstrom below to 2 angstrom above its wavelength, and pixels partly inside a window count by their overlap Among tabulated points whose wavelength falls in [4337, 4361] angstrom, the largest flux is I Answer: 23.19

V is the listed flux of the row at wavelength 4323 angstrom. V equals 13.67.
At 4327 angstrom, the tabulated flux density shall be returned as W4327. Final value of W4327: 10.21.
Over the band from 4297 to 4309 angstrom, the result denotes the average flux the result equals 10.9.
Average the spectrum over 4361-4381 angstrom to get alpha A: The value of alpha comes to 12.8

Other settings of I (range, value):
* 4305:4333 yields 13.67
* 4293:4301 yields 12.36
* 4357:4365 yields 12.68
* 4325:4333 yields 11.68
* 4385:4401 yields 12.47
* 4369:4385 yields 13.9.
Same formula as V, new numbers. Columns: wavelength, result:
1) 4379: 13.53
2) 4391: 12.26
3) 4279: 11.95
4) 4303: 10.31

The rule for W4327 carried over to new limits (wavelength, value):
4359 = 12.61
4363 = 12.68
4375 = 13.9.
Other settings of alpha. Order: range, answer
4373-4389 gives 12.8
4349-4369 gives 11.6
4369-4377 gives 13.3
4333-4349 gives 14.3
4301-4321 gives 11.7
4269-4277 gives 12.1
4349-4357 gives 10.7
